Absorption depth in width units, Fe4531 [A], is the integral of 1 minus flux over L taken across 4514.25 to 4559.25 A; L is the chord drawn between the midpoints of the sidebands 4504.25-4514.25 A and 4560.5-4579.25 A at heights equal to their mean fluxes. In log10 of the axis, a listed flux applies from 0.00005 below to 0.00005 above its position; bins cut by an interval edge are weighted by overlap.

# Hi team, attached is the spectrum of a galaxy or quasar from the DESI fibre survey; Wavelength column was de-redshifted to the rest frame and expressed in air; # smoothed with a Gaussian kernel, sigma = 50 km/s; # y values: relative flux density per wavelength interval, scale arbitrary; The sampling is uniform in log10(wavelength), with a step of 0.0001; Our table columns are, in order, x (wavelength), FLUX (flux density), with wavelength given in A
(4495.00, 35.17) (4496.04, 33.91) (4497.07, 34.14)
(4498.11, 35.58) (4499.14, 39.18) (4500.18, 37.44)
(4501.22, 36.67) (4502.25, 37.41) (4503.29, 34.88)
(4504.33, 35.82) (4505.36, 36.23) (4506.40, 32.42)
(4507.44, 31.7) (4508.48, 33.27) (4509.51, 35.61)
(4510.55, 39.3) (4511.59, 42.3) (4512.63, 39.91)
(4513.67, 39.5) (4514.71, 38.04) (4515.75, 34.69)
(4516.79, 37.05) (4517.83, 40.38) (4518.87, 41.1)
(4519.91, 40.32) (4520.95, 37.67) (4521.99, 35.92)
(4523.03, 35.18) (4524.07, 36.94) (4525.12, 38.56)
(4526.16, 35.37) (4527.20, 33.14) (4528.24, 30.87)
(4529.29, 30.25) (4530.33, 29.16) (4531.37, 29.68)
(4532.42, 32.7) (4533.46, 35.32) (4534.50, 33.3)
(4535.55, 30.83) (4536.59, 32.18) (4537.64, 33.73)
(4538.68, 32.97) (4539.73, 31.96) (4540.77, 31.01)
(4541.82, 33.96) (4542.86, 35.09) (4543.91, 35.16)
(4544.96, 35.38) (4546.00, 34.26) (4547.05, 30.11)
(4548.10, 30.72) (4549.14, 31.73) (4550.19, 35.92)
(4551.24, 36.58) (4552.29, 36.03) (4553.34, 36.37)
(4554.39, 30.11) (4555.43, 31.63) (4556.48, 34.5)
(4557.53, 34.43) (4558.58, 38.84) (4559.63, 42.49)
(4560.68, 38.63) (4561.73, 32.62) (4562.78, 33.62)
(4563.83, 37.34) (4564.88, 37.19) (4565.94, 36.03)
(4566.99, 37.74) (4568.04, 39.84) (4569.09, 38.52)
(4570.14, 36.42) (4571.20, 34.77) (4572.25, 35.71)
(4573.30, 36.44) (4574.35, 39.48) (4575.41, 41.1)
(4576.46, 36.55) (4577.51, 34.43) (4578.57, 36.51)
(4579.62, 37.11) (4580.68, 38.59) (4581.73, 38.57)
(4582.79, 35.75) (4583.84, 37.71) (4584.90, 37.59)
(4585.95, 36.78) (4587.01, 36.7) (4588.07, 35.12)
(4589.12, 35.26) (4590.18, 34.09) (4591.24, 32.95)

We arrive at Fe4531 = 2.8 A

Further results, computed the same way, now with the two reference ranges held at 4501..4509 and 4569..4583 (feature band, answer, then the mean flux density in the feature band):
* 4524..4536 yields 0.9 A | 32.9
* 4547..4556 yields 0.7 A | 33.4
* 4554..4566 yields 0.3 A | 35.7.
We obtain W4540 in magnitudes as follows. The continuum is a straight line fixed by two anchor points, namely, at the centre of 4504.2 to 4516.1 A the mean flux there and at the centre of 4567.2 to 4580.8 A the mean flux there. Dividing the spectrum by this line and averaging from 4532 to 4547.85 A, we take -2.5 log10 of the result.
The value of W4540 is 0.12 mag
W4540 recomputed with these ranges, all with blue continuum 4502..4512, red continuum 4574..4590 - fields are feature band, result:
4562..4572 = 0.004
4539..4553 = 0.085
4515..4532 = 0.020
